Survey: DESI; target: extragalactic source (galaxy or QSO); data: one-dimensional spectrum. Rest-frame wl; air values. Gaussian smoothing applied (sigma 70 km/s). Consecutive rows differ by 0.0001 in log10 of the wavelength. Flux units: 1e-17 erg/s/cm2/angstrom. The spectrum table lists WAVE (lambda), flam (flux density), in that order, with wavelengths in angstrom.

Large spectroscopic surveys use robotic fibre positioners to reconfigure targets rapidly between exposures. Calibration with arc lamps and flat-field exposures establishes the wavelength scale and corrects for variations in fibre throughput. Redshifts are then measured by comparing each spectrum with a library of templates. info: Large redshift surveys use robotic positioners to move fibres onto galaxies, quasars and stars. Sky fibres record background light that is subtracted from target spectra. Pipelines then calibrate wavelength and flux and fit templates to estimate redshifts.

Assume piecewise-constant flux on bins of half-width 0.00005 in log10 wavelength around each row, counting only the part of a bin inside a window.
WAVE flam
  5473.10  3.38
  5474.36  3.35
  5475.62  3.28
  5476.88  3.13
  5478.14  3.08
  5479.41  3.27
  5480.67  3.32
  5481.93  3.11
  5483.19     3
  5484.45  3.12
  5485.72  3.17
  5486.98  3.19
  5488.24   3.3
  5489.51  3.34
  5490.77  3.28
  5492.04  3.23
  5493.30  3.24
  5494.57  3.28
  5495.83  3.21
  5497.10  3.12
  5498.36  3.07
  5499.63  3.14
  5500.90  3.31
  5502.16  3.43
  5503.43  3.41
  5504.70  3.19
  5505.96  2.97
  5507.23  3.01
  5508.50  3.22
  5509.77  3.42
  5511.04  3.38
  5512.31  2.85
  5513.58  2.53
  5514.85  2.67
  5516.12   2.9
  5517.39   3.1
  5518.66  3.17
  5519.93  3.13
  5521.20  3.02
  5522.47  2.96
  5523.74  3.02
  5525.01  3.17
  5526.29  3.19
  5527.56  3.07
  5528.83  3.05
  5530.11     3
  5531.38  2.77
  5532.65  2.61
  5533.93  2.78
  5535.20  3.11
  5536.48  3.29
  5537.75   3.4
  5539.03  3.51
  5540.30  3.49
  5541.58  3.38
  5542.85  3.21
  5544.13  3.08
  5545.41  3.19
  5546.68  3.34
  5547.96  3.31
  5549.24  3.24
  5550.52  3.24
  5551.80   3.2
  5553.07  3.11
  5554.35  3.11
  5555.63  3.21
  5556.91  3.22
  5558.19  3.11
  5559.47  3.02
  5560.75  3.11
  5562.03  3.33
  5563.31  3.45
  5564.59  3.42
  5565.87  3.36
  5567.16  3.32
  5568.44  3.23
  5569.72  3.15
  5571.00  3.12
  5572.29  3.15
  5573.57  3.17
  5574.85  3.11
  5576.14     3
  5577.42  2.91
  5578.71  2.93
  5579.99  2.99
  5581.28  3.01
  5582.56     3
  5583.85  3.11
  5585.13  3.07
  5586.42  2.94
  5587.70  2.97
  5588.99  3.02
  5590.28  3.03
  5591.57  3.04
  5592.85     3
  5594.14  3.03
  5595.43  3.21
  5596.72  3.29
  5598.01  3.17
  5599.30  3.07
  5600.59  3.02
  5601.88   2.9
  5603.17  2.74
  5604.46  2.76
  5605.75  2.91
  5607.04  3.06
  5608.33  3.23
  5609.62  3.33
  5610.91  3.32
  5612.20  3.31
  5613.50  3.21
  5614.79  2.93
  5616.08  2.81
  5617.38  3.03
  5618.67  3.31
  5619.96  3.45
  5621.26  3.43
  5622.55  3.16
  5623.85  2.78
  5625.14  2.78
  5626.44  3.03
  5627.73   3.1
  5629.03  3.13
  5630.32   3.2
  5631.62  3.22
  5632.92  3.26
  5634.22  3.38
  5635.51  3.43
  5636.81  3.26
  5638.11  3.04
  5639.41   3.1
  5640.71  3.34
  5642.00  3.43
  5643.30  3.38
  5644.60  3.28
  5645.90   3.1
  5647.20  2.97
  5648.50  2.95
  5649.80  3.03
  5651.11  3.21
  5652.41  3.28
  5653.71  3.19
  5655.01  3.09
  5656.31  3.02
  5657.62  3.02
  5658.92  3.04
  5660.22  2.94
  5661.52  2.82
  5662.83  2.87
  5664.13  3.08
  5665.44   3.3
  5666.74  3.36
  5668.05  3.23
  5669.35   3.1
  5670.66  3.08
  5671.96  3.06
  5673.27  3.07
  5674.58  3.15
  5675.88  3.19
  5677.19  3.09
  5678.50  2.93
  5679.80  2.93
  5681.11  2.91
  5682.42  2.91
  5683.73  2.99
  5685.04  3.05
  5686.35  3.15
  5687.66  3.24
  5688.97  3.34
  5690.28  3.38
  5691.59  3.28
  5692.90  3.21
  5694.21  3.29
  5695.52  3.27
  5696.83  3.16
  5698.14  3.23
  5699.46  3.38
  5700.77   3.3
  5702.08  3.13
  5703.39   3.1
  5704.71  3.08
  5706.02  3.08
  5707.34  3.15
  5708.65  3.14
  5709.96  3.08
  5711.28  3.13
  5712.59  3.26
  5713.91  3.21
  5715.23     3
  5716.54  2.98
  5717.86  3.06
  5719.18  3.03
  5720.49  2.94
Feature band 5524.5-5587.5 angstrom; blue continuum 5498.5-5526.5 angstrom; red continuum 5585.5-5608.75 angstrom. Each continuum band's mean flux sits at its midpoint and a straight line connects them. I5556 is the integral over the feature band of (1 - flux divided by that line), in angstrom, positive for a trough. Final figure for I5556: -1.9 angstrom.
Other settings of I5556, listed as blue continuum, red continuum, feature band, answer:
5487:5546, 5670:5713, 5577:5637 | 0.9 angstrom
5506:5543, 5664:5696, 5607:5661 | -0.5 angstrom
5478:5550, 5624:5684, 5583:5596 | 0.4 angstrom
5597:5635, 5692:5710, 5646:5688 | 1.2 angstrom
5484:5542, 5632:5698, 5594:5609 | 0.5 angstrom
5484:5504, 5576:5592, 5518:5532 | 0.5 angstrom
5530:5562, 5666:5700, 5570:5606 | 1.6 angstrom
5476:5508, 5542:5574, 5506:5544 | 1.5 angstrom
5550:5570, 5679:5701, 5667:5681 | 0.4 angstrom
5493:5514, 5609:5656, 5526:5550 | 0.1 angstrom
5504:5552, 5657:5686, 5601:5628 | 0.0 angstrom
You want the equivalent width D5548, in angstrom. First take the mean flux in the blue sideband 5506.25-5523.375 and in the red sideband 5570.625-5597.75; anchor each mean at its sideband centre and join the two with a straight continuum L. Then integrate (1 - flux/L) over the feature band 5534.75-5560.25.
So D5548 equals -1.68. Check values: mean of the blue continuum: 3.03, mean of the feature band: 3.24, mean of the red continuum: 3.05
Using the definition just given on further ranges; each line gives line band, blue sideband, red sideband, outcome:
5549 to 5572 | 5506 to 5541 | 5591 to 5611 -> -1.16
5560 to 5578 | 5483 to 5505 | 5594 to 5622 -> -0.27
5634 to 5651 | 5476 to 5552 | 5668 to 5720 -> -0.36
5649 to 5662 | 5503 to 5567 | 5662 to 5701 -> 0.33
